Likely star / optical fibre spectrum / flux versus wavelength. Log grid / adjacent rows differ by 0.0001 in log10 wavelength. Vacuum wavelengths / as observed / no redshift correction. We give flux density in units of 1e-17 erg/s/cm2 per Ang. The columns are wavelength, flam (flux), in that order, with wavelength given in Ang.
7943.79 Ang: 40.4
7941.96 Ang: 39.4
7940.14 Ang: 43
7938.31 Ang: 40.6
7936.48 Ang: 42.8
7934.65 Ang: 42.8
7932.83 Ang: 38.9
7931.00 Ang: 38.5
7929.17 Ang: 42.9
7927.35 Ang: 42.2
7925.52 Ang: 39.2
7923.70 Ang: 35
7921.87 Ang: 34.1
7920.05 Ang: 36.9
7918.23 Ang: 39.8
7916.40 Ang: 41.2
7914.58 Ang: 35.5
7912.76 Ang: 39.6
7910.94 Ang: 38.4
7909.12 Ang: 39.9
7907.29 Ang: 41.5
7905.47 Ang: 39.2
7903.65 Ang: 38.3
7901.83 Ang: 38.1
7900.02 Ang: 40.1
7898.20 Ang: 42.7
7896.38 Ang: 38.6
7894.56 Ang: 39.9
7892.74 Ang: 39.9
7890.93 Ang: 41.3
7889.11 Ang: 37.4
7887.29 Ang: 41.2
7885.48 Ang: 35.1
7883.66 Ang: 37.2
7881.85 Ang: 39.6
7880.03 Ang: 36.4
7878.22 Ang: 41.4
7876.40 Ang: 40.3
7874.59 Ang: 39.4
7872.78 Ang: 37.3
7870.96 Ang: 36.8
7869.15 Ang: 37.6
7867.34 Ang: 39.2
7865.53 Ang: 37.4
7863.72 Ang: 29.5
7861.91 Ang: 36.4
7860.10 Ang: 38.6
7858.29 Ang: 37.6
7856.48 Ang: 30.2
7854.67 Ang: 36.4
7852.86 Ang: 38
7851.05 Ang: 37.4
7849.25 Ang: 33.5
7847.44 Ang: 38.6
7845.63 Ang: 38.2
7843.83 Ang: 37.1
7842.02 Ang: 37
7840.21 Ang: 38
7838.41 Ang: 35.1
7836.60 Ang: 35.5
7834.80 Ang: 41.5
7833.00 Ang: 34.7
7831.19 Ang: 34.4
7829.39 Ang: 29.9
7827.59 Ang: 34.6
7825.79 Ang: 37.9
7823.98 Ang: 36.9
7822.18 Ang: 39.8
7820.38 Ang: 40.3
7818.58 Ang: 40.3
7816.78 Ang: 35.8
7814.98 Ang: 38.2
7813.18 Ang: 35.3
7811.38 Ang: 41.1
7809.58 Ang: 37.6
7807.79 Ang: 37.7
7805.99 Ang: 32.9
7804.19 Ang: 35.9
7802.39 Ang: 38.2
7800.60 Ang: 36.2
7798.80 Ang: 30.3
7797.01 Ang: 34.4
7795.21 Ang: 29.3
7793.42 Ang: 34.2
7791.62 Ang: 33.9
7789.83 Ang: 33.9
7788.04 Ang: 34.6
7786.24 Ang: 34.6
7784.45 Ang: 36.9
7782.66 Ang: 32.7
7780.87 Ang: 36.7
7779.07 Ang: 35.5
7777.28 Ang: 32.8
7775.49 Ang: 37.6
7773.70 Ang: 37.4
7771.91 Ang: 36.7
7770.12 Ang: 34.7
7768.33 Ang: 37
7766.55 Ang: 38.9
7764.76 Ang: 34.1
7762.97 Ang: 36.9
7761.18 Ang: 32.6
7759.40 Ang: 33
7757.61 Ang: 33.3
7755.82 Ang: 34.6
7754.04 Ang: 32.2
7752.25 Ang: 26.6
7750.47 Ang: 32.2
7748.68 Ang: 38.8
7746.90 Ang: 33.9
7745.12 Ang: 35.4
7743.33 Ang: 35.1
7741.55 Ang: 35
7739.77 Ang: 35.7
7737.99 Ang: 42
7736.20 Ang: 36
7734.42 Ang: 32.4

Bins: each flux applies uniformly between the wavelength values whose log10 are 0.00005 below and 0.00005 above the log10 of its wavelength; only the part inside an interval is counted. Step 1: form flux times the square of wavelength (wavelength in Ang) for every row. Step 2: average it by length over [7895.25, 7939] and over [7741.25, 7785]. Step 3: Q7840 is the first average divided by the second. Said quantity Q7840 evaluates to 1.18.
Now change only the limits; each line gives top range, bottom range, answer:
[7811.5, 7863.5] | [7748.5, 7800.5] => 1.09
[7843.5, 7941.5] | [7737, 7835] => 1.12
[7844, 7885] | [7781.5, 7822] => 1.06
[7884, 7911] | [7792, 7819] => 1.13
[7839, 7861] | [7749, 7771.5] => 1.10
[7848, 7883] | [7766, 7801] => 1.08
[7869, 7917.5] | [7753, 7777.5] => 1.15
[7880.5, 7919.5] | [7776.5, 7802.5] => 1.18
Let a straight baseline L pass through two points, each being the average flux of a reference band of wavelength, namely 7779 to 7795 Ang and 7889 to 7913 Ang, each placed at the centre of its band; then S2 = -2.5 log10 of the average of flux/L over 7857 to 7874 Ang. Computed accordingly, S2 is 0.04 mag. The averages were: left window 34.5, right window 39.7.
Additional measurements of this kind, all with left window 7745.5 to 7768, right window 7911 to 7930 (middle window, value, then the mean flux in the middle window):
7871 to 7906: -0.04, 39.1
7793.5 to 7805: 0.04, 34.1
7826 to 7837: 0.03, 35.3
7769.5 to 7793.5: -0.01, 35.2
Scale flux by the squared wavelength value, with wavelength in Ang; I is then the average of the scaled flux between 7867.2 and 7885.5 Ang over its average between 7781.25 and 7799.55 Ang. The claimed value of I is 1.2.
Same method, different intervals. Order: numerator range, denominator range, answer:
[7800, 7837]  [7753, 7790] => 1.07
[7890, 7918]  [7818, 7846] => 1.09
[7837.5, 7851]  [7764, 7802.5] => 1.07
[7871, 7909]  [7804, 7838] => 1.08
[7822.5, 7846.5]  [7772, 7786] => 1.03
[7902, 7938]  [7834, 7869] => 1.09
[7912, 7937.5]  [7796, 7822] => 1.10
